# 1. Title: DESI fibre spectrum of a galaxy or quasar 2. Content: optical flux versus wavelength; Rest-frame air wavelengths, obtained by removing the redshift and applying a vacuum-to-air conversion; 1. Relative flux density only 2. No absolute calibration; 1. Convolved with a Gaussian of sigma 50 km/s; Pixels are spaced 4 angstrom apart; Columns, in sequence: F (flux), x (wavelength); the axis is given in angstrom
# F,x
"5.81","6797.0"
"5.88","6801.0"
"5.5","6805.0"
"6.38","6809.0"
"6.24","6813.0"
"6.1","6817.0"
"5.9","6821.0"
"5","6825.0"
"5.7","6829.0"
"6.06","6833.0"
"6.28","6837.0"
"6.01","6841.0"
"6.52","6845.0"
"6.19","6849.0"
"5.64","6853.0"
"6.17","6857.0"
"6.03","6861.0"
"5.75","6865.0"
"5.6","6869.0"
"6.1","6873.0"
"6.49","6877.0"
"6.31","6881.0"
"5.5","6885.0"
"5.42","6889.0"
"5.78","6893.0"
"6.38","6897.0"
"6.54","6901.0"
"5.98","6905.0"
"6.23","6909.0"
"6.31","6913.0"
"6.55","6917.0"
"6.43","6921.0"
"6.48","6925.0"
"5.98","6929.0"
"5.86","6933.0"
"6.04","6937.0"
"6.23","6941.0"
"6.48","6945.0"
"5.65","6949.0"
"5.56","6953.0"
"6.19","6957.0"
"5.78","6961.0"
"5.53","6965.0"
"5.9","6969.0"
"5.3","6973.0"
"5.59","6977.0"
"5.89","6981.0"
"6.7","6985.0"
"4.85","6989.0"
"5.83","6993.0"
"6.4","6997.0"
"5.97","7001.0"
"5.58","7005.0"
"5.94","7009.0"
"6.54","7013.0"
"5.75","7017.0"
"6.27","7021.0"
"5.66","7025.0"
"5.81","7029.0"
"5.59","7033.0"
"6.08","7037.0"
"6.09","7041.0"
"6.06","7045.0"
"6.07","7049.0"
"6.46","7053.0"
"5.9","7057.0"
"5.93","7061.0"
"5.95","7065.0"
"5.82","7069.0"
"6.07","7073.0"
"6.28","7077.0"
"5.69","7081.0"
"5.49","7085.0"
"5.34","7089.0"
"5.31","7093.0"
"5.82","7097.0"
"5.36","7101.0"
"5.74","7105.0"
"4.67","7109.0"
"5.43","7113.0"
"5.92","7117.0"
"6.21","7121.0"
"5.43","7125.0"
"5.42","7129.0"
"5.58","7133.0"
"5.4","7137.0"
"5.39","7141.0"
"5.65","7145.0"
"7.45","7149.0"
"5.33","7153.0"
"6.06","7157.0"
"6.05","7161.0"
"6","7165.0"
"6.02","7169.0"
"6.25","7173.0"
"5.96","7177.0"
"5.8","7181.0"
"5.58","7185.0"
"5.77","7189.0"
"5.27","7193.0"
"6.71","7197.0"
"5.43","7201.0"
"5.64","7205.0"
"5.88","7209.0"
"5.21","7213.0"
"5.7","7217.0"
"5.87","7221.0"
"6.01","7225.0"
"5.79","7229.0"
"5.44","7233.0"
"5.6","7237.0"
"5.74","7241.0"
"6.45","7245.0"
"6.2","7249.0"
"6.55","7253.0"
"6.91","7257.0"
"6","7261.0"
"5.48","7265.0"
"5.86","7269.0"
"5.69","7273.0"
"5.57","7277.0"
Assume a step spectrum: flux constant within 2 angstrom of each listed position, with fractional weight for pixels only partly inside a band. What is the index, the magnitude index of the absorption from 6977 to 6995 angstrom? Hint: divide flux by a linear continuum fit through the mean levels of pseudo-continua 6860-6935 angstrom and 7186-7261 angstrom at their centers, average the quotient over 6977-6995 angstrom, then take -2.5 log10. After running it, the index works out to 0.05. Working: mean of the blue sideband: 6.09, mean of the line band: 5.79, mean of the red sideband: 5.9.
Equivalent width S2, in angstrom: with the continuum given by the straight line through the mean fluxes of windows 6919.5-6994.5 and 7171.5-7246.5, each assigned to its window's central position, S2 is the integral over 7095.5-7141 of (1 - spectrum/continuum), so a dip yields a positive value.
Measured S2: 2.3 angstrom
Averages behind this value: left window 5.91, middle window 5.53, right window 5.79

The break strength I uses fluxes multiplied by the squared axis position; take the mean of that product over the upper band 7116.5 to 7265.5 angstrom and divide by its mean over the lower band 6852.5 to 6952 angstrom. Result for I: 1.0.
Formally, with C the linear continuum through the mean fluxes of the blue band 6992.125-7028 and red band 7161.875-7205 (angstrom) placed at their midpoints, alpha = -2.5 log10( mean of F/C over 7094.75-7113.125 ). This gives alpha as 0.10 mag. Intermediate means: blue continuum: 5.99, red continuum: 5.87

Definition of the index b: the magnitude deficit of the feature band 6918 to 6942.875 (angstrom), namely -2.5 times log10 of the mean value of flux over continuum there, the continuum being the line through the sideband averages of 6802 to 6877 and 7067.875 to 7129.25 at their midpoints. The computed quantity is -0.06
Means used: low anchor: 5.97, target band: 6.18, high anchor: 5.63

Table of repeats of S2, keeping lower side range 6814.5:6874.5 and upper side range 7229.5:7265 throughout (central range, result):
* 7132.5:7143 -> 1.03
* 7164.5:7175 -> -0.11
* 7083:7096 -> 1.30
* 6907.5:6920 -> -0.87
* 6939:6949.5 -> -0.38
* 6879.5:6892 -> 0.48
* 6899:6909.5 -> -0.52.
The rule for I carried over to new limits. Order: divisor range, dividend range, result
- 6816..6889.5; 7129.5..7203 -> 1.08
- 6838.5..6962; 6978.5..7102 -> 1.01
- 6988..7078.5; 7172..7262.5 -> 1.04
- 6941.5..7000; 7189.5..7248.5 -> 1.06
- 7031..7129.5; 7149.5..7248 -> 1.05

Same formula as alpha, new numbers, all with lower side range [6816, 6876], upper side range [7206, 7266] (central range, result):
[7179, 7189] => 0.04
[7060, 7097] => 0.03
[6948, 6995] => 0.04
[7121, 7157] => 0.03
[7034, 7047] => -0.02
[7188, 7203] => 0.02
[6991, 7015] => -0.02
